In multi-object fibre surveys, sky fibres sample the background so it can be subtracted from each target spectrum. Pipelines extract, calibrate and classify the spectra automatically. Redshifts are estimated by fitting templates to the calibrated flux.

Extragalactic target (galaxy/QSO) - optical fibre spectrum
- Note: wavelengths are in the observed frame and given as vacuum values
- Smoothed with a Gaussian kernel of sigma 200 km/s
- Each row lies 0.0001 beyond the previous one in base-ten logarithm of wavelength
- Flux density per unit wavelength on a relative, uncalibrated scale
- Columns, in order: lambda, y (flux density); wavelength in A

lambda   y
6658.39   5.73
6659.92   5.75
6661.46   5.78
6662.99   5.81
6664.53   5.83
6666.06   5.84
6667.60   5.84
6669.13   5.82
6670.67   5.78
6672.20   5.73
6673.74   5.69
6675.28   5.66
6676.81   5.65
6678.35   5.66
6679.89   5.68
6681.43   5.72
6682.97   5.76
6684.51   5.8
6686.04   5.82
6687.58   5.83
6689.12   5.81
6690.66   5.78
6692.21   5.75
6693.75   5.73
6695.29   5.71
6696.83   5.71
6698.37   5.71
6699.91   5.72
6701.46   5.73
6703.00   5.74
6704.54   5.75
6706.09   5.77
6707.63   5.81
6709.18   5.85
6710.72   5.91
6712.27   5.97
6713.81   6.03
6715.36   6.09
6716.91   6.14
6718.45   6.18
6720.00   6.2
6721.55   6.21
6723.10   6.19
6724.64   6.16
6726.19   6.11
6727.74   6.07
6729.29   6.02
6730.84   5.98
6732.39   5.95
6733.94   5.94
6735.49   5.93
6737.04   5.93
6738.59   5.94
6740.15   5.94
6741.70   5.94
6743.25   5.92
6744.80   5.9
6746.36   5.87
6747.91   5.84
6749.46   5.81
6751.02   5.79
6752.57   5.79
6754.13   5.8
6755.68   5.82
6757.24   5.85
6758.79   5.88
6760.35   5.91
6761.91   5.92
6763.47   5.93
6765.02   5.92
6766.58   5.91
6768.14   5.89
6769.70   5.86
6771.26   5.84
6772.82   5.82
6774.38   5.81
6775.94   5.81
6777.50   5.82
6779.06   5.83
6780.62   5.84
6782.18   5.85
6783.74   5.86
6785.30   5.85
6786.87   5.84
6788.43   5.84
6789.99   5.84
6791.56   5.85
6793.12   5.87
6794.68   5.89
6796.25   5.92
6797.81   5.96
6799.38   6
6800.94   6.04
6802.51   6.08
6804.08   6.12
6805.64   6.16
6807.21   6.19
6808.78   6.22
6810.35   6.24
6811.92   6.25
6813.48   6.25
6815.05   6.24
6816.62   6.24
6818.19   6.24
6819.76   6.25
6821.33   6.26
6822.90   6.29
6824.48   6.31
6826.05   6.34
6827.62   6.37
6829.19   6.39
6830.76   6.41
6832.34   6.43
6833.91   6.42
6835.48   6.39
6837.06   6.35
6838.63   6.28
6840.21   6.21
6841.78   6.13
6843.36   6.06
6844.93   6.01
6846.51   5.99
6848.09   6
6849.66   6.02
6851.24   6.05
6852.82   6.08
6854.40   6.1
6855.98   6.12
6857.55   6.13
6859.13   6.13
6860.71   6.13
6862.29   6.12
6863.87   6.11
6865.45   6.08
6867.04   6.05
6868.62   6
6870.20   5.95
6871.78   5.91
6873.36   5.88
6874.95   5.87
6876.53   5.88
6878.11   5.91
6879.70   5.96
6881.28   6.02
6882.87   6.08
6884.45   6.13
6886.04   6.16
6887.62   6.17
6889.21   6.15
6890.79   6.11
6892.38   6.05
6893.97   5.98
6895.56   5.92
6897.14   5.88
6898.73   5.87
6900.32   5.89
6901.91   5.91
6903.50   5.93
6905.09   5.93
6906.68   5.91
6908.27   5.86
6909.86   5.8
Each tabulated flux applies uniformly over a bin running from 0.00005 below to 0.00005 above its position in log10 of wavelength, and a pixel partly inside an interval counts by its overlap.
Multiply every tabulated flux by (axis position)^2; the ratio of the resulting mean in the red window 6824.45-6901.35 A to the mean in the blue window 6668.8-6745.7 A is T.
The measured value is 1.09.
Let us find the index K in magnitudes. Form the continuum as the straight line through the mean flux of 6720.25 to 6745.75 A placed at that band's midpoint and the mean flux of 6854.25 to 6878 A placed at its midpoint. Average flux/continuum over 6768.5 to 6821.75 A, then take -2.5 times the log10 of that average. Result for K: 0.00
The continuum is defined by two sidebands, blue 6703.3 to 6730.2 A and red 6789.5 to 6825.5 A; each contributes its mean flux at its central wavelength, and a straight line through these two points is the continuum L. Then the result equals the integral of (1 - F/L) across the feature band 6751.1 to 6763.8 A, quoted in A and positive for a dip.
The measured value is 0.4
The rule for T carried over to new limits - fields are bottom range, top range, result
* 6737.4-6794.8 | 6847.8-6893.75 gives 1.06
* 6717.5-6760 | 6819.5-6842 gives 1.09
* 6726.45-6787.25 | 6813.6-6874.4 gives 1.08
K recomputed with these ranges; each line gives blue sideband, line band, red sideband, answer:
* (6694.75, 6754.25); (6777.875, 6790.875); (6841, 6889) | 0.02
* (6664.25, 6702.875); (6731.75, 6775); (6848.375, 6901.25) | -0.01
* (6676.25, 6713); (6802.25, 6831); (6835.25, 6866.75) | -0.04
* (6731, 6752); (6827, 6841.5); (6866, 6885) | -0.07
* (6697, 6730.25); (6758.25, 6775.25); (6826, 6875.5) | 0.03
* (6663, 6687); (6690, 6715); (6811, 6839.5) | 0.01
